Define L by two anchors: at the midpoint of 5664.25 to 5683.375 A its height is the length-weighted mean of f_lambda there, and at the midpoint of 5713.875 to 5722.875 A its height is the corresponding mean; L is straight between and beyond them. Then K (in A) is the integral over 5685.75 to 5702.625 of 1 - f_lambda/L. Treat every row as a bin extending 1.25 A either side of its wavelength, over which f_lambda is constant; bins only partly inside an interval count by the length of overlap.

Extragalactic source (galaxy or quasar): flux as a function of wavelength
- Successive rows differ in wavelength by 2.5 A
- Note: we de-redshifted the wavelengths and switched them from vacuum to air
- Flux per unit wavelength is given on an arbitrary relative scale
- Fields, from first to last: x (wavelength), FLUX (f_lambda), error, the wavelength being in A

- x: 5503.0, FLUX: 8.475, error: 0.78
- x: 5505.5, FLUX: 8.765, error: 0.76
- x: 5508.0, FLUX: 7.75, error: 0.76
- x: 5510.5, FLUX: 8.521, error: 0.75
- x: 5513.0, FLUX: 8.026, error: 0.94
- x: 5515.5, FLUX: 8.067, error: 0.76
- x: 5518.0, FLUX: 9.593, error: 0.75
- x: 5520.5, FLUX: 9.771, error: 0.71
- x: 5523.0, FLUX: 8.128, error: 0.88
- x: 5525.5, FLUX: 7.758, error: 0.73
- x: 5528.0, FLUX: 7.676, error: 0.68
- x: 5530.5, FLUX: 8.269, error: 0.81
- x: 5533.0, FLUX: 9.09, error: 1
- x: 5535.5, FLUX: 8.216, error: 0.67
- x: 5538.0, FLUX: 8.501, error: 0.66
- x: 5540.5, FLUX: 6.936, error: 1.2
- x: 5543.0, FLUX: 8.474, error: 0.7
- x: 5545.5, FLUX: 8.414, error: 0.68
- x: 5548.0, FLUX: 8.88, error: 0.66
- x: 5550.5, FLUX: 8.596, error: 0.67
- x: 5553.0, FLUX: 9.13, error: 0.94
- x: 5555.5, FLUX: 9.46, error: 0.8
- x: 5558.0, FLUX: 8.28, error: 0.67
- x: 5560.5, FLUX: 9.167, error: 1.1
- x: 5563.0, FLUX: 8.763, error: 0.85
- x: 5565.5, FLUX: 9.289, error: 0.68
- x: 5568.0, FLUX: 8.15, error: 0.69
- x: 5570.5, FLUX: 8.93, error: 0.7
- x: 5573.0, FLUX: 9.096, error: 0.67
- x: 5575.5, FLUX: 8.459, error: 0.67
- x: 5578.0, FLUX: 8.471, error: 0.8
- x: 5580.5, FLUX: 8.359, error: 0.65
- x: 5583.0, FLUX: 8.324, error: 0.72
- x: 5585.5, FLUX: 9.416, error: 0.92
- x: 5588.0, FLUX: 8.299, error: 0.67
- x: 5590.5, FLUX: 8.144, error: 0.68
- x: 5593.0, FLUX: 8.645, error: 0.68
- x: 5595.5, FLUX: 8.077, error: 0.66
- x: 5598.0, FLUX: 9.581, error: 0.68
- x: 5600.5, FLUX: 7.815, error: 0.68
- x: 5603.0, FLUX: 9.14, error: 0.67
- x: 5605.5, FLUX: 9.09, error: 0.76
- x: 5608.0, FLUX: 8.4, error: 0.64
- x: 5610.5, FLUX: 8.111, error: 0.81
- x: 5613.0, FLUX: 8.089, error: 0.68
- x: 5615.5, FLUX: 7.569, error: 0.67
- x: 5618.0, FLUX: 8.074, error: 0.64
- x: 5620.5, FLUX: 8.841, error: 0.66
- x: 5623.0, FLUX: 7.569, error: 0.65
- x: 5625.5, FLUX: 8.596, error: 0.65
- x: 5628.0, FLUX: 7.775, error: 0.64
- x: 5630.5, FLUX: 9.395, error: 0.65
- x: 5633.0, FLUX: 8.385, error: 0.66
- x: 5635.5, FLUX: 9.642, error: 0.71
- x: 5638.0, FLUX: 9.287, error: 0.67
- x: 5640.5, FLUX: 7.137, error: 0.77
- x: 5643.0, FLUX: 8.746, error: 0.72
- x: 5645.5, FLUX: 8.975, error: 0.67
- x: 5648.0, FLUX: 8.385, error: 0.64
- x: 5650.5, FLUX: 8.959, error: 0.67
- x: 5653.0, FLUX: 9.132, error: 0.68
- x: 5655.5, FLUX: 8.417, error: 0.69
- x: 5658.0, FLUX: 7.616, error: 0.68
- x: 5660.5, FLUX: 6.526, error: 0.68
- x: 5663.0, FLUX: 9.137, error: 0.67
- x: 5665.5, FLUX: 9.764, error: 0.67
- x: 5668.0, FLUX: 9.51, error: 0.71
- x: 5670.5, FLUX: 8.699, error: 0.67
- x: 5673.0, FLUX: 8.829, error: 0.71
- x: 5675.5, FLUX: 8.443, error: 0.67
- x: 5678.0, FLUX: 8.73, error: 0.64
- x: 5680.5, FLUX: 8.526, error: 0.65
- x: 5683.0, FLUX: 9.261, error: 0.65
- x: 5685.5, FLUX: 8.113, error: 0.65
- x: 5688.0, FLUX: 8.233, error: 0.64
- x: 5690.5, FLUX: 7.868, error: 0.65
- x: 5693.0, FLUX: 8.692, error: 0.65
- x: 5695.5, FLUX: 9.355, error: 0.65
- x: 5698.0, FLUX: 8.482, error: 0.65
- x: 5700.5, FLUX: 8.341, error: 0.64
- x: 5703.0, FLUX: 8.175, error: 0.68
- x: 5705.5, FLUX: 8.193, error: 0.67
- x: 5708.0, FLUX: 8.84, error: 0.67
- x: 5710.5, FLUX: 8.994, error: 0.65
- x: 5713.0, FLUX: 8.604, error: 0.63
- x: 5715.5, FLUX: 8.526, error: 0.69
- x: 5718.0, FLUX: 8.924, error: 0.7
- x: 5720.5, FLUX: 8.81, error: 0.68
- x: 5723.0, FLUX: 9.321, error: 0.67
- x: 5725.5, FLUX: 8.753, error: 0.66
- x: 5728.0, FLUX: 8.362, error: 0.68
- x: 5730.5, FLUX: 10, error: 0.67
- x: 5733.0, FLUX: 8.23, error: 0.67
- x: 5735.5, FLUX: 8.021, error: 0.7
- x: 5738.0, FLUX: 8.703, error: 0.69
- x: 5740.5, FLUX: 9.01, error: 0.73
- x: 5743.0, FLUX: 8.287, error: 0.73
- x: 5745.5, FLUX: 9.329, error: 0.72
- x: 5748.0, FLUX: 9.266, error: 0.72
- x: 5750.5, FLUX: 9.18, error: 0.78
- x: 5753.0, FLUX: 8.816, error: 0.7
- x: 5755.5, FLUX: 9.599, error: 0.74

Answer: 0.8 A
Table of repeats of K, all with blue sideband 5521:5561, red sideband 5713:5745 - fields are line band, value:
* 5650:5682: 0.1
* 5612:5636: 0.6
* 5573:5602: -0.1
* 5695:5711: 0.3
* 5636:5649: 0.1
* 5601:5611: -0.1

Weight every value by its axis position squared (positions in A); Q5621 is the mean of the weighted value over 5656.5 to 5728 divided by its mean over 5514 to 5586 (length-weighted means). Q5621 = 1.1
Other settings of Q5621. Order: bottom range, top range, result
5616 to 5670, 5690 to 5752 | 1.05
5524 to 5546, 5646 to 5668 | 1.10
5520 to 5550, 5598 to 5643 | 1.05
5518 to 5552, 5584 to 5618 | 1.03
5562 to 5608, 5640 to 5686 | 1.02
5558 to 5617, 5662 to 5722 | 1.05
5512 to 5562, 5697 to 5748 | 1.09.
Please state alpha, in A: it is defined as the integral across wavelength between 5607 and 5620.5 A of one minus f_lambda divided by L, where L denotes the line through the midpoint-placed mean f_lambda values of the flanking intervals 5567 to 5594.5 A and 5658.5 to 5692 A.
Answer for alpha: 0.72 A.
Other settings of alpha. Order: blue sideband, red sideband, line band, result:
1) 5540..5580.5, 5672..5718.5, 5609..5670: 0.94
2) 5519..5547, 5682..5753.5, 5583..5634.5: 0.13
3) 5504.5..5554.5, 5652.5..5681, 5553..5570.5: -0.84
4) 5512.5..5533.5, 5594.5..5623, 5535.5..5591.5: -1.10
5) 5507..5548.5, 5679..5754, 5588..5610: -0.24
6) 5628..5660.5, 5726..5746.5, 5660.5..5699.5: -0.34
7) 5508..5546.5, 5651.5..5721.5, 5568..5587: -0.58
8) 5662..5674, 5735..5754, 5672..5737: 2.84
